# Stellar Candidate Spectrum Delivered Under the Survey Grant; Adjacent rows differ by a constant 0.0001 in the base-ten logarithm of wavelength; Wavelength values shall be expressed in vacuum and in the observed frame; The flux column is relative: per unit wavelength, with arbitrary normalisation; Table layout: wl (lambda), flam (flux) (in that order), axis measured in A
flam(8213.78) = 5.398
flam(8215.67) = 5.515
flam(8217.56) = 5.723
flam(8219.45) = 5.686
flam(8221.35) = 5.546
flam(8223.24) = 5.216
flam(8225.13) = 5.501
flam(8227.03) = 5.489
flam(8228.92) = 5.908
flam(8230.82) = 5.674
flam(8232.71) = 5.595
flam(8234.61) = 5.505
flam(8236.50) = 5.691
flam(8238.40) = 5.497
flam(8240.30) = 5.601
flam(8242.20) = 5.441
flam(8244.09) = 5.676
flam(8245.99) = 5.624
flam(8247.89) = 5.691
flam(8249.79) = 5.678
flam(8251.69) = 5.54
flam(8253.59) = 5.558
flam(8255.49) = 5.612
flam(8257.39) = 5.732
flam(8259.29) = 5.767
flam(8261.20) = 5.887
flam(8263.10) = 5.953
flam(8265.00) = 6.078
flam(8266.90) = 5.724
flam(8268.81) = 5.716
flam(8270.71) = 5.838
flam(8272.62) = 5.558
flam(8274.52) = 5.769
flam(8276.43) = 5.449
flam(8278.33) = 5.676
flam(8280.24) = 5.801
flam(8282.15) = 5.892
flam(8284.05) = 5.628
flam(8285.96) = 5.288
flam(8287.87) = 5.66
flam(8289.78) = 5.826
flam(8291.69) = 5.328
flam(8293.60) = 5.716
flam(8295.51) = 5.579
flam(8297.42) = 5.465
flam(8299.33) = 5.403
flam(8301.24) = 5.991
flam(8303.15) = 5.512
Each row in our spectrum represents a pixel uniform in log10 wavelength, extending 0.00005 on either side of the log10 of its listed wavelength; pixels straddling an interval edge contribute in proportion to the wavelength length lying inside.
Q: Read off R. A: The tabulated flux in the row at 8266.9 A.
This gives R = 5.724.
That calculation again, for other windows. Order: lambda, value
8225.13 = 5.501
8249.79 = 5.678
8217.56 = 5.723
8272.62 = 5.558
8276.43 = 5.449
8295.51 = 5.579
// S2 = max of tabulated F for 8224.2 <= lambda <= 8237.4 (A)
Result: 5.908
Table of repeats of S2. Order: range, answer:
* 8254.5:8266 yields 6.078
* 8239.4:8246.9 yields 5.676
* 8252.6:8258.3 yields 5.732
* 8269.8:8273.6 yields 5.838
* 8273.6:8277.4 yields 5.769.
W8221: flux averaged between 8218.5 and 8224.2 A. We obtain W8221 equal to 5.49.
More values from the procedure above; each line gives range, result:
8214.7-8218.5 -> 5.62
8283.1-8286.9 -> 5.46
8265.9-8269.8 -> 5.73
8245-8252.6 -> 5.63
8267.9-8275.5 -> 5.72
